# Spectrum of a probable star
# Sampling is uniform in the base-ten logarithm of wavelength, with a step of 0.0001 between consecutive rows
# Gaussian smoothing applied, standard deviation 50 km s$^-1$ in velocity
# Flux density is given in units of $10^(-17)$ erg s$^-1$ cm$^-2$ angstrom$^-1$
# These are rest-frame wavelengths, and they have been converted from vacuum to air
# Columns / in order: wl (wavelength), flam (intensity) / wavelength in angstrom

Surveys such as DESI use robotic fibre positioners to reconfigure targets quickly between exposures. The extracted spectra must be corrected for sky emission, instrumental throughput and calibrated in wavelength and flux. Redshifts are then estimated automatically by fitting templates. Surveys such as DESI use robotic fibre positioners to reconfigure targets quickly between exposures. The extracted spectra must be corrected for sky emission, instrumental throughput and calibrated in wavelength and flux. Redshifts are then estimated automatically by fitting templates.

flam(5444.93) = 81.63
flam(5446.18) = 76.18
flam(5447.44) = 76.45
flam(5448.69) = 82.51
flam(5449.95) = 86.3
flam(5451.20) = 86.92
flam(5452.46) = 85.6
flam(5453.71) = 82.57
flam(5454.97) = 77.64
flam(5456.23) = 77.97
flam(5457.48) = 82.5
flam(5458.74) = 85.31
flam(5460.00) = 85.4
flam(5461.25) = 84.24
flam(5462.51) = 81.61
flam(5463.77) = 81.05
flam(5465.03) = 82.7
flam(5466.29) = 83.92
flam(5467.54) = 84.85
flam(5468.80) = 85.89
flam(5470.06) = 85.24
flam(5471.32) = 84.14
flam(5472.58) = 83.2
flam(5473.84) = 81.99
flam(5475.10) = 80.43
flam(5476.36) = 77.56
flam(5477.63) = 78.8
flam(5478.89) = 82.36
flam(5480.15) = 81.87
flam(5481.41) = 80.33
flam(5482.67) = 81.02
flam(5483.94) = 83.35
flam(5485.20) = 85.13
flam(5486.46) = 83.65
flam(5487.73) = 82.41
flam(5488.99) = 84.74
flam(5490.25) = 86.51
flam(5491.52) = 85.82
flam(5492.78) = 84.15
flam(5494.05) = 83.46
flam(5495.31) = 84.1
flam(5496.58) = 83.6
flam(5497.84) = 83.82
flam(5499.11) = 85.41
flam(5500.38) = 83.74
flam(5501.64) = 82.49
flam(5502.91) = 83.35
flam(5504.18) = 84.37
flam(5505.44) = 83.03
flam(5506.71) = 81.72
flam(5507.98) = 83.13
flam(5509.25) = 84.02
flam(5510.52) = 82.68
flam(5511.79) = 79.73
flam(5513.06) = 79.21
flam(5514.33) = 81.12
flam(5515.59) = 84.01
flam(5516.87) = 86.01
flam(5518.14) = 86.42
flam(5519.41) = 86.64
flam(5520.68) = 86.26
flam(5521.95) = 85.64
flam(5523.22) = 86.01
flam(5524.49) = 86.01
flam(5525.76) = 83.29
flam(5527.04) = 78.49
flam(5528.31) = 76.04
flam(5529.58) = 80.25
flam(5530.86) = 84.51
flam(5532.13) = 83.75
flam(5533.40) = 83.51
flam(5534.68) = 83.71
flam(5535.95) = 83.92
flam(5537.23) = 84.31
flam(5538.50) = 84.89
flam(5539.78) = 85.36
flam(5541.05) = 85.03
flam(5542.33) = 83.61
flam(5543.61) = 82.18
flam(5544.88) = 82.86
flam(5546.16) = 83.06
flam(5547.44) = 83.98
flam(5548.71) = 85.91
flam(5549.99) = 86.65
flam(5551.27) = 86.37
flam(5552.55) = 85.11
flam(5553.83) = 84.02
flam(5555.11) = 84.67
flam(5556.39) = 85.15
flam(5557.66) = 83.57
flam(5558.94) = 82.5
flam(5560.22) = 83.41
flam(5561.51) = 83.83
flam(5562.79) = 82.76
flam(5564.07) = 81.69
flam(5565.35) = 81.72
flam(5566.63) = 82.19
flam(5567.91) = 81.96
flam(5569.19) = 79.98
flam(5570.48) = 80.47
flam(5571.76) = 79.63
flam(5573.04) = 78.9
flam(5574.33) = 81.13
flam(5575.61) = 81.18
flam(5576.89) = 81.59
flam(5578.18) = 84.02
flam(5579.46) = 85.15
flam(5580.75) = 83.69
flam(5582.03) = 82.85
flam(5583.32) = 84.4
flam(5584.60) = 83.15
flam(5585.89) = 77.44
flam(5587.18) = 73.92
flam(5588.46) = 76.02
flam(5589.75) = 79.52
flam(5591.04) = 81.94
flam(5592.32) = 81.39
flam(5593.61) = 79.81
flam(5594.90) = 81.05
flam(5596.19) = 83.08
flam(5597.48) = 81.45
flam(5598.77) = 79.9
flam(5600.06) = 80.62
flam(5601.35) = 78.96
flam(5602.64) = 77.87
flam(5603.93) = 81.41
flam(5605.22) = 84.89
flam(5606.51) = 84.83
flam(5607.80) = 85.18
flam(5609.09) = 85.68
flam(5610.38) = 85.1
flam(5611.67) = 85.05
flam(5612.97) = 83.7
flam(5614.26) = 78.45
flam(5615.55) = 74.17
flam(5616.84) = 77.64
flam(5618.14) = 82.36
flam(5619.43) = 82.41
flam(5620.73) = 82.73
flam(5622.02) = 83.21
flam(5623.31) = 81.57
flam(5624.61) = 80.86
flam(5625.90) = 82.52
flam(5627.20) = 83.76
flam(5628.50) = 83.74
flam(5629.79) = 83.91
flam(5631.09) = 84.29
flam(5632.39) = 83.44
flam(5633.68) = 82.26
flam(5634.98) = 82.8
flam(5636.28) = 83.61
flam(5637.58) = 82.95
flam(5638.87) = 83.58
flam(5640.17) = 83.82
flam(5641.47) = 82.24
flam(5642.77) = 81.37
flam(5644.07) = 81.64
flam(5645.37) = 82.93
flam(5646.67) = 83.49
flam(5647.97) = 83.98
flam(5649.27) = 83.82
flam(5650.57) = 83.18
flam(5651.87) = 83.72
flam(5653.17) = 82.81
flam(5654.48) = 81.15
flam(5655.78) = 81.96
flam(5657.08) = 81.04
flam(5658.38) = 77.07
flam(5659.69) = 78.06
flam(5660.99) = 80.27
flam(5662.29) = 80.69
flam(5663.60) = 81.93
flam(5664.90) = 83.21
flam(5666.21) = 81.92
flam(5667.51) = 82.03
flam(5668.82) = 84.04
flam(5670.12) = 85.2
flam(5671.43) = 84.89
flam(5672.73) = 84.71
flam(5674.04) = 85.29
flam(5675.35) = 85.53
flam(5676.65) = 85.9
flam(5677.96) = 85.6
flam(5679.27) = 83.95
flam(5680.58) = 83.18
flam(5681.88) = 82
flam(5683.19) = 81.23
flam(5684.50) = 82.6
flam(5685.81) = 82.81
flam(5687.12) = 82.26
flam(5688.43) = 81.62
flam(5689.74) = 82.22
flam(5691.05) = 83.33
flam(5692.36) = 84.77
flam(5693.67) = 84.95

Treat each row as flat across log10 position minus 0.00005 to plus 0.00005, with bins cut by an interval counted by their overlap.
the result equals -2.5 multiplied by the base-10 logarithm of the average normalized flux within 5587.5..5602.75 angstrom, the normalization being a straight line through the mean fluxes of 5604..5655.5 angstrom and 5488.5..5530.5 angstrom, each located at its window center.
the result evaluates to 0.04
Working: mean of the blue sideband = 83.5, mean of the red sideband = 82.8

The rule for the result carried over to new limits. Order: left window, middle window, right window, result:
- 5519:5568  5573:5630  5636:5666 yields 0.02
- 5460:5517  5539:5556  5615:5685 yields -0.02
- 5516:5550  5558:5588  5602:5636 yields 0.02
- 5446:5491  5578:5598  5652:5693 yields 0.02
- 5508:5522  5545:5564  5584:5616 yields -0.02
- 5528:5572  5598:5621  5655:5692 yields 0.02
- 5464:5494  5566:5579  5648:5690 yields 0.02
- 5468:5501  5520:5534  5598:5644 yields 0.00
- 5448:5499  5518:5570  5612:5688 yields -0.01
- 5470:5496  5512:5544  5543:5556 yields 0.00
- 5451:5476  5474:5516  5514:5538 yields 0.01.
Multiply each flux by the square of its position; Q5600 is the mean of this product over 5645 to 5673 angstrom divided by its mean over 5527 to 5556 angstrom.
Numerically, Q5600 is 1.03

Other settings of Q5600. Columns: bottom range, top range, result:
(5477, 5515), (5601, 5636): 1.04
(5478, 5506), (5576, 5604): 1.00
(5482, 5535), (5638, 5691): 1.05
